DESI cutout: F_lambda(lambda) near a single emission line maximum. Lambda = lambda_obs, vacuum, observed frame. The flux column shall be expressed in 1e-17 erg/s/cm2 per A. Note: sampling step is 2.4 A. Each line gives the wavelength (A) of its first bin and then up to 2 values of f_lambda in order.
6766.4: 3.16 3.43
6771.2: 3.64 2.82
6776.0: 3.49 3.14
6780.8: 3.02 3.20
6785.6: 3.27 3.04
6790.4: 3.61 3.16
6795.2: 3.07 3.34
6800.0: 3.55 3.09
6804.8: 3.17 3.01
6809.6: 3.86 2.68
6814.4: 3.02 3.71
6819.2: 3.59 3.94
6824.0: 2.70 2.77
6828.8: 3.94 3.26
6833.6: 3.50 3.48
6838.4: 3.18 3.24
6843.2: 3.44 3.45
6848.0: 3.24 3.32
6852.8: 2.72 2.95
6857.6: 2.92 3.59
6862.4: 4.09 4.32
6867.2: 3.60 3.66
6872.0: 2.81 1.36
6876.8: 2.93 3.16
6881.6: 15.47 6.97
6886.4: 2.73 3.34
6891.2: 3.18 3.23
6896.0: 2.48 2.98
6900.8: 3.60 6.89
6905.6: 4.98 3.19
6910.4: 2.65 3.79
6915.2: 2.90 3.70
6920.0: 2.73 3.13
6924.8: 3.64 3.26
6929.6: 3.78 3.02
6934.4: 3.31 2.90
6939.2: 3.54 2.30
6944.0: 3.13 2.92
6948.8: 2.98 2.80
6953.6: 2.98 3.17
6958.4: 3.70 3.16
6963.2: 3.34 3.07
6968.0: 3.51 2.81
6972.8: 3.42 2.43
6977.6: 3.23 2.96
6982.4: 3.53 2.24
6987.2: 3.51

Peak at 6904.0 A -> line [N II]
